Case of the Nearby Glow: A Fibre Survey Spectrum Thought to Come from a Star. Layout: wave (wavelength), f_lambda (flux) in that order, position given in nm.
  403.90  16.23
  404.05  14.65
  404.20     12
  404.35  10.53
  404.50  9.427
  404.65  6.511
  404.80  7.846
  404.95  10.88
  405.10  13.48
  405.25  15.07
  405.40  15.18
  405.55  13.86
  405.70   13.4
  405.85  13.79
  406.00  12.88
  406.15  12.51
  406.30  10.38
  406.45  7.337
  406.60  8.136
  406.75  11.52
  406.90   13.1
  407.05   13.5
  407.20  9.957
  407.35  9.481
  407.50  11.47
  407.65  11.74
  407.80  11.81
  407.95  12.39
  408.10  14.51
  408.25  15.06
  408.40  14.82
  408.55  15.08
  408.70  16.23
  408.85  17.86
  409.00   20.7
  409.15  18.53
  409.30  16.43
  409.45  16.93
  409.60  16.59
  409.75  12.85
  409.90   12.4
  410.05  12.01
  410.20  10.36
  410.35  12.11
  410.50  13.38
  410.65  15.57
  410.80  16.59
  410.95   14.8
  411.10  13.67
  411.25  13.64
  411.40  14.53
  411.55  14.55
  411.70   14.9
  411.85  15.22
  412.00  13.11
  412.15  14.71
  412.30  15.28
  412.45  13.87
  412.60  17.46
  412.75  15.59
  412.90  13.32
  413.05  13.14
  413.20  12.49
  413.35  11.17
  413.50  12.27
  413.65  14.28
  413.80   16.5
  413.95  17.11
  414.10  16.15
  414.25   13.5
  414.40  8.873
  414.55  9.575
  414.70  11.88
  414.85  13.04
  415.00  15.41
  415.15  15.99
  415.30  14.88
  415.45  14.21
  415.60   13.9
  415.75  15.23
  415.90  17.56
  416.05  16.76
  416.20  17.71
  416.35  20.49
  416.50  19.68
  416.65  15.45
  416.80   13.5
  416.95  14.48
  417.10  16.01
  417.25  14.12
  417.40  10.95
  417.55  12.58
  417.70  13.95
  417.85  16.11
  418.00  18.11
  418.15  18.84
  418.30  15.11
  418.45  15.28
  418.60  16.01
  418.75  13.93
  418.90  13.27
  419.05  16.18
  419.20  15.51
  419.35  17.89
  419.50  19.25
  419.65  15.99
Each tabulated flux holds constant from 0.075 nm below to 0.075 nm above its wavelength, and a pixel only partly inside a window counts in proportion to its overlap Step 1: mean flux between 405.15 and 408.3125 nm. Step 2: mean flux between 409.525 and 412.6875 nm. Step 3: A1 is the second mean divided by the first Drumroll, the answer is 1.16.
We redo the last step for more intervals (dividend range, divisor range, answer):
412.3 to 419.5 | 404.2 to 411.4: 1.14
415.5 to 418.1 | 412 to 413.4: 1.11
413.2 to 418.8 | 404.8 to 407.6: 1.25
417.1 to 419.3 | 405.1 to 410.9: 1.11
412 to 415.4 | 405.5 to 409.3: 1.05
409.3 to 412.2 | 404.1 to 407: 1.23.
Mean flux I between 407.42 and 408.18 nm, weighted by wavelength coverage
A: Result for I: 12.4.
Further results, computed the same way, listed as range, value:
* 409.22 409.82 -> 15.7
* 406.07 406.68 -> 9.63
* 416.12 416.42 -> 19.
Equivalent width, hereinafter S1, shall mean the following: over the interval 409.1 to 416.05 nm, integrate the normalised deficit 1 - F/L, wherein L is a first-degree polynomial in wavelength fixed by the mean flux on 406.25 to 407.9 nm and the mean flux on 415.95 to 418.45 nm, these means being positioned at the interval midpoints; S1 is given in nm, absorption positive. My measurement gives -0.41 nm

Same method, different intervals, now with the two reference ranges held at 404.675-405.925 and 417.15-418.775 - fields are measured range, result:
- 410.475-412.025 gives -0.094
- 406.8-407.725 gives 0.107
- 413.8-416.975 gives -0.105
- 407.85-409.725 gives -0.389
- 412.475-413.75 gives 0.032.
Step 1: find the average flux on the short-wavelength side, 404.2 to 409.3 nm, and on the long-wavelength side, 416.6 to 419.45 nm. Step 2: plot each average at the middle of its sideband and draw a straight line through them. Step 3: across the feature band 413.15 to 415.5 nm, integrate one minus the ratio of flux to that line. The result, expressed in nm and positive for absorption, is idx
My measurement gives 0.13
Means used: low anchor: 12.7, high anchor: 15.2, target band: 13.6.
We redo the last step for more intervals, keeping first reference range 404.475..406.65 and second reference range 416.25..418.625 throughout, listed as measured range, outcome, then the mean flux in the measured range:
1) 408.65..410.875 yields -0.40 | 15.2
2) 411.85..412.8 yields -0.08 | 15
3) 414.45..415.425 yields 0.09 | 13.4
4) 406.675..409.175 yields -0.31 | 13.9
